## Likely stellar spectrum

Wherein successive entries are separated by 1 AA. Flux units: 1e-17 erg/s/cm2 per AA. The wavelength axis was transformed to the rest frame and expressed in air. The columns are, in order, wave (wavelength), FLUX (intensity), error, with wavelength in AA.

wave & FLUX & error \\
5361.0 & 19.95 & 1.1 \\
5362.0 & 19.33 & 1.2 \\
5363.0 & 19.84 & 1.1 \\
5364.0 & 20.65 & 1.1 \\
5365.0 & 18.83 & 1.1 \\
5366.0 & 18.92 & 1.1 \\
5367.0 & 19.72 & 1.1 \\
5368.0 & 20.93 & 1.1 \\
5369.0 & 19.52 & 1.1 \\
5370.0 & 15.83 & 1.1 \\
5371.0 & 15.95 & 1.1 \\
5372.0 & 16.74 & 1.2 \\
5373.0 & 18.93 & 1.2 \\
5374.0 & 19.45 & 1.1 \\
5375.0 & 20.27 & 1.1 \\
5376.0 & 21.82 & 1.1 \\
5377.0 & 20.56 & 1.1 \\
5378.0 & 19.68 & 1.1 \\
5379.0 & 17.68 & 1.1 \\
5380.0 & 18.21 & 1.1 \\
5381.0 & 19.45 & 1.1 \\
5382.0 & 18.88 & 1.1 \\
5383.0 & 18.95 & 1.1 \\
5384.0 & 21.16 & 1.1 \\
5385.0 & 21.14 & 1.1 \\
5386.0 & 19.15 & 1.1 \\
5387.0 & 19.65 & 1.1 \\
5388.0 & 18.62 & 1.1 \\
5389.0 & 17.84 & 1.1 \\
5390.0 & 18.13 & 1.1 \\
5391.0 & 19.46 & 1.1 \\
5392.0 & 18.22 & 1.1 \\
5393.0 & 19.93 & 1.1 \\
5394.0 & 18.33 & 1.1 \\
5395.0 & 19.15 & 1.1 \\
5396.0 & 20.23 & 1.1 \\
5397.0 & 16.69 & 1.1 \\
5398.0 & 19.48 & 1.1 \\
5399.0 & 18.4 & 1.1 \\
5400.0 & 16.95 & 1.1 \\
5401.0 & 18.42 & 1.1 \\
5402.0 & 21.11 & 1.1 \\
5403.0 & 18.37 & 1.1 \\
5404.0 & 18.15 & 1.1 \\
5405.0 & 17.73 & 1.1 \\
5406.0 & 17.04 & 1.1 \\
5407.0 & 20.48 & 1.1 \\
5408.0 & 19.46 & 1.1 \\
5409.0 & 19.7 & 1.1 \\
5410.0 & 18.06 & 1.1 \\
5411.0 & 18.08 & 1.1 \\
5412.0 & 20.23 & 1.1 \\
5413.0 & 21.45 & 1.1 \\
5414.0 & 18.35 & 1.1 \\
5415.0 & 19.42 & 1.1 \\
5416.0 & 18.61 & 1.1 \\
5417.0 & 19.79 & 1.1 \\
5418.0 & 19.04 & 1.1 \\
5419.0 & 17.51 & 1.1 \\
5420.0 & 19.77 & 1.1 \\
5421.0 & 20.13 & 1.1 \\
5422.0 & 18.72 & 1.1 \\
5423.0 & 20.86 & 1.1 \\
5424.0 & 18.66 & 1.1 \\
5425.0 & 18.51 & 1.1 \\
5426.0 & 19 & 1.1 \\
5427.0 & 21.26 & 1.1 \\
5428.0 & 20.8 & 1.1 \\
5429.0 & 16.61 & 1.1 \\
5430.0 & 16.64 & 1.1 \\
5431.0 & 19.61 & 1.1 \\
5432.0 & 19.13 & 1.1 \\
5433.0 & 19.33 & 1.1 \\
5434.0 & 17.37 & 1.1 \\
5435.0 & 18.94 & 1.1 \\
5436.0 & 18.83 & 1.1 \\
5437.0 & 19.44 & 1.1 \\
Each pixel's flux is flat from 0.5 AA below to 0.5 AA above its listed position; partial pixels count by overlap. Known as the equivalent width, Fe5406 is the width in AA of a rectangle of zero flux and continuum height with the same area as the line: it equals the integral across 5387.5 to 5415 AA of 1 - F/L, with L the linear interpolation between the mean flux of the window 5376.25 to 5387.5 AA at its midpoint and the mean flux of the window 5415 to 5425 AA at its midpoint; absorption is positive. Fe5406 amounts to 0.8 AA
